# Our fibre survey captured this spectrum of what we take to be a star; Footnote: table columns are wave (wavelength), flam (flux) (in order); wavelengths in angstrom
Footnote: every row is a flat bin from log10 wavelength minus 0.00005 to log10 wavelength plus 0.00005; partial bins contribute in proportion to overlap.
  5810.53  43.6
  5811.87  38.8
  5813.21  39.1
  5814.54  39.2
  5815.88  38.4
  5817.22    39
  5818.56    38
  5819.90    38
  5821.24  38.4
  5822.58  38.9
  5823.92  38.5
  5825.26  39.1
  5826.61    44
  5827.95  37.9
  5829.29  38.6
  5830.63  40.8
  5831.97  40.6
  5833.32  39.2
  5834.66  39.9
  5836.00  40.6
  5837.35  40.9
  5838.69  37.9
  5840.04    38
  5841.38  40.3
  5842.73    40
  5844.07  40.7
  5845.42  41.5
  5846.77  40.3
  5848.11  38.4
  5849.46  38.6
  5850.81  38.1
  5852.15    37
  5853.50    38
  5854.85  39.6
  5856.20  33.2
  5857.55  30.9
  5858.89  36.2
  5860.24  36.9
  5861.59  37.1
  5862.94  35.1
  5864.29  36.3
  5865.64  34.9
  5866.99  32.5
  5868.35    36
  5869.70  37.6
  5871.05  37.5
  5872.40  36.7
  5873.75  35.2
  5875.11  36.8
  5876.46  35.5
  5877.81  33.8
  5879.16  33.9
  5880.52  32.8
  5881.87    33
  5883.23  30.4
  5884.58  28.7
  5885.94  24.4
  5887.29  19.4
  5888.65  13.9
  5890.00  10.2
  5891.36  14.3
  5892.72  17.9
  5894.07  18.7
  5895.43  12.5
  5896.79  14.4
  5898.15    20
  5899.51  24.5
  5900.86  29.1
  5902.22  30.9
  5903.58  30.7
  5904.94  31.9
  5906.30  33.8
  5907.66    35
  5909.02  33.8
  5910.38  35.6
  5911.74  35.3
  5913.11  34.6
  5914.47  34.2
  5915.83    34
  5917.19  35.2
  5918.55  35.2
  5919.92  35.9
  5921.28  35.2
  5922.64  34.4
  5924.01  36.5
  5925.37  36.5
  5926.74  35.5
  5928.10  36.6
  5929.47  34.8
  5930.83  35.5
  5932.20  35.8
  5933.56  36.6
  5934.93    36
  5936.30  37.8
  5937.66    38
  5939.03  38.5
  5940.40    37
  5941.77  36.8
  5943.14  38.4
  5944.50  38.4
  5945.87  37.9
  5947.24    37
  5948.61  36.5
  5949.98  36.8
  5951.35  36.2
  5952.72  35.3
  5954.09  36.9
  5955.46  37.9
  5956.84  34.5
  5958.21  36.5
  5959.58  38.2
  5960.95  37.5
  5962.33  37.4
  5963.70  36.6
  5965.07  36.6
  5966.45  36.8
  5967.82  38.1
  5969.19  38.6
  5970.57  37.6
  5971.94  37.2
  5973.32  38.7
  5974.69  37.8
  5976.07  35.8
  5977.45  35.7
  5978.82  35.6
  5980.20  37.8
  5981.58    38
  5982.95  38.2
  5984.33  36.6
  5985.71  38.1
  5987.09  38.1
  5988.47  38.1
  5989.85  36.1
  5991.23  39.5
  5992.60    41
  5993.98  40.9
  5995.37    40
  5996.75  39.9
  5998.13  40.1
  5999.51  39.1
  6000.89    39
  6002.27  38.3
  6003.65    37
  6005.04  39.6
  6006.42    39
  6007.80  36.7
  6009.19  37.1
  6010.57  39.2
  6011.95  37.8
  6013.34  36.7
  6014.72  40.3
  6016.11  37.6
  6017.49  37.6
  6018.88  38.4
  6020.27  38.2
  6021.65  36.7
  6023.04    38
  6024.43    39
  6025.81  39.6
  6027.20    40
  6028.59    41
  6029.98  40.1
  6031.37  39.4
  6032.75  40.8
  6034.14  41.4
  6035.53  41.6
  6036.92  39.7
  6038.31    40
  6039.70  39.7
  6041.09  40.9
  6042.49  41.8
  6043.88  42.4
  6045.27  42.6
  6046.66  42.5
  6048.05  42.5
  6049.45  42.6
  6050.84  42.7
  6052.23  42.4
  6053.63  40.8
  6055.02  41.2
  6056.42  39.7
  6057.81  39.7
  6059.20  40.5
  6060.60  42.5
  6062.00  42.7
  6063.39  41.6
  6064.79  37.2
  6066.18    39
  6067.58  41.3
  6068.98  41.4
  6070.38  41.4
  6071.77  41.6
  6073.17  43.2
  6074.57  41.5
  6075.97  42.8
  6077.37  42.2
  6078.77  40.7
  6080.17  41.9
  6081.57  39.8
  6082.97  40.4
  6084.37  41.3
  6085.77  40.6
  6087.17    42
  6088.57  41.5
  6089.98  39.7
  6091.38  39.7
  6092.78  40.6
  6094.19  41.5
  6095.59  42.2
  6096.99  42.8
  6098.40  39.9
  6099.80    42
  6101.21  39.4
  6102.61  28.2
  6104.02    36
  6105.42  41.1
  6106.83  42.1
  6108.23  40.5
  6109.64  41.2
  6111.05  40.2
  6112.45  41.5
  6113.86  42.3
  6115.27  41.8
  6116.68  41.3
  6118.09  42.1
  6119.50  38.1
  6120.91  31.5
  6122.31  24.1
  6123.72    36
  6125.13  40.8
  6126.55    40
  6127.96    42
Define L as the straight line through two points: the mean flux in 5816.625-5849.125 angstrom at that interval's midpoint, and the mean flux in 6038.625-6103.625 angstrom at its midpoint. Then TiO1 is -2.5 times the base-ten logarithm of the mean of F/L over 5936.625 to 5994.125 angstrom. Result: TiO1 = 0.08 mag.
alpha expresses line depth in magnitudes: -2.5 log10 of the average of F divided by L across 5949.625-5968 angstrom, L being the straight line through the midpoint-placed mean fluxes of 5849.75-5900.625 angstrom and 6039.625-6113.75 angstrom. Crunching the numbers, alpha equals -0.07 mag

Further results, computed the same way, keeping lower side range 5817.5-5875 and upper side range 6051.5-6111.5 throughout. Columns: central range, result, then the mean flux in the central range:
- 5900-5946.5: 0.11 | 35.3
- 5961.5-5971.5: 0.06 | 37.4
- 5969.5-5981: 0.07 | 37.1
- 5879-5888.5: 0.35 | 27.8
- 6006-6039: 0.03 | 39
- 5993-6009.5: 0.02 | 38.9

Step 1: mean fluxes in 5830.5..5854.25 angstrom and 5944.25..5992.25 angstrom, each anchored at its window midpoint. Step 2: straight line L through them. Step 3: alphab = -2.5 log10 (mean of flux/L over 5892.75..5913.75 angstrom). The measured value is 0.35 mag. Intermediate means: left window 39.5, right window 37.2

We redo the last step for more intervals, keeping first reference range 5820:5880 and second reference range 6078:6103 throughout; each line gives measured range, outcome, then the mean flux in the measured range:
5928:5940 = 0.059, 36.6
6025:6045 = -0.023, 40.6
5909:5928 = 0.097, 35.2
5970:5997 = 0.034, 38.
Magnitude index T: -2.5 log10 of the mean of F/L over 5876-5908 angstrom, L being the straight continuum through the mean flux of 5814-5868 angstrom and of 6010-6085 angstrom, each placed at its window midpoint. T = 0.467 mag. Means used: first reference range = 38.3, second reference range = 40.5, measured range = 25.2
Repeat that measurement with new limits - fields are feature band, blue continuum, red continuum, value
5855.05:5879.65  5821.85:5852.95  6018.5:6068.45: 0.12 mag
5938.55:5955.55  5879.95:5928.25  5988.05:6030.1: -0.14 mag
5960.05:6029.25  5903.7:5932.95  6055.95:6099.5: -0.01 mag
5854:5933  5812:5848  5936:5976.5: 0.22 mag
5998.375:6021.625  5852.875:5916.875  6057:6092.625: -0.02 mag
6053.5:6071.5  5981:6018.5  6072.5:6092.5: 0.00 mag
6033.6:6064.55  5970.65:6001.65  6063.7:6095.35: -0.03 mag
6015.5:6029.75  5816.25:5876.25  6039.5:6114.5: 0.04 mag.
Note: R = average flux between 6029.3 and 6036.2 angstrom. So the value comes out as 40.7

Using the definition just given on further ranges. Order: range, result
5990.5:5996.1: 40.3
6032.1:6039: 40.7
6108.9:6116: 41.4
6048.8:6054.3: 42.1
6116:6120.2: 40.5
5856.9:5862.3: 35.3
